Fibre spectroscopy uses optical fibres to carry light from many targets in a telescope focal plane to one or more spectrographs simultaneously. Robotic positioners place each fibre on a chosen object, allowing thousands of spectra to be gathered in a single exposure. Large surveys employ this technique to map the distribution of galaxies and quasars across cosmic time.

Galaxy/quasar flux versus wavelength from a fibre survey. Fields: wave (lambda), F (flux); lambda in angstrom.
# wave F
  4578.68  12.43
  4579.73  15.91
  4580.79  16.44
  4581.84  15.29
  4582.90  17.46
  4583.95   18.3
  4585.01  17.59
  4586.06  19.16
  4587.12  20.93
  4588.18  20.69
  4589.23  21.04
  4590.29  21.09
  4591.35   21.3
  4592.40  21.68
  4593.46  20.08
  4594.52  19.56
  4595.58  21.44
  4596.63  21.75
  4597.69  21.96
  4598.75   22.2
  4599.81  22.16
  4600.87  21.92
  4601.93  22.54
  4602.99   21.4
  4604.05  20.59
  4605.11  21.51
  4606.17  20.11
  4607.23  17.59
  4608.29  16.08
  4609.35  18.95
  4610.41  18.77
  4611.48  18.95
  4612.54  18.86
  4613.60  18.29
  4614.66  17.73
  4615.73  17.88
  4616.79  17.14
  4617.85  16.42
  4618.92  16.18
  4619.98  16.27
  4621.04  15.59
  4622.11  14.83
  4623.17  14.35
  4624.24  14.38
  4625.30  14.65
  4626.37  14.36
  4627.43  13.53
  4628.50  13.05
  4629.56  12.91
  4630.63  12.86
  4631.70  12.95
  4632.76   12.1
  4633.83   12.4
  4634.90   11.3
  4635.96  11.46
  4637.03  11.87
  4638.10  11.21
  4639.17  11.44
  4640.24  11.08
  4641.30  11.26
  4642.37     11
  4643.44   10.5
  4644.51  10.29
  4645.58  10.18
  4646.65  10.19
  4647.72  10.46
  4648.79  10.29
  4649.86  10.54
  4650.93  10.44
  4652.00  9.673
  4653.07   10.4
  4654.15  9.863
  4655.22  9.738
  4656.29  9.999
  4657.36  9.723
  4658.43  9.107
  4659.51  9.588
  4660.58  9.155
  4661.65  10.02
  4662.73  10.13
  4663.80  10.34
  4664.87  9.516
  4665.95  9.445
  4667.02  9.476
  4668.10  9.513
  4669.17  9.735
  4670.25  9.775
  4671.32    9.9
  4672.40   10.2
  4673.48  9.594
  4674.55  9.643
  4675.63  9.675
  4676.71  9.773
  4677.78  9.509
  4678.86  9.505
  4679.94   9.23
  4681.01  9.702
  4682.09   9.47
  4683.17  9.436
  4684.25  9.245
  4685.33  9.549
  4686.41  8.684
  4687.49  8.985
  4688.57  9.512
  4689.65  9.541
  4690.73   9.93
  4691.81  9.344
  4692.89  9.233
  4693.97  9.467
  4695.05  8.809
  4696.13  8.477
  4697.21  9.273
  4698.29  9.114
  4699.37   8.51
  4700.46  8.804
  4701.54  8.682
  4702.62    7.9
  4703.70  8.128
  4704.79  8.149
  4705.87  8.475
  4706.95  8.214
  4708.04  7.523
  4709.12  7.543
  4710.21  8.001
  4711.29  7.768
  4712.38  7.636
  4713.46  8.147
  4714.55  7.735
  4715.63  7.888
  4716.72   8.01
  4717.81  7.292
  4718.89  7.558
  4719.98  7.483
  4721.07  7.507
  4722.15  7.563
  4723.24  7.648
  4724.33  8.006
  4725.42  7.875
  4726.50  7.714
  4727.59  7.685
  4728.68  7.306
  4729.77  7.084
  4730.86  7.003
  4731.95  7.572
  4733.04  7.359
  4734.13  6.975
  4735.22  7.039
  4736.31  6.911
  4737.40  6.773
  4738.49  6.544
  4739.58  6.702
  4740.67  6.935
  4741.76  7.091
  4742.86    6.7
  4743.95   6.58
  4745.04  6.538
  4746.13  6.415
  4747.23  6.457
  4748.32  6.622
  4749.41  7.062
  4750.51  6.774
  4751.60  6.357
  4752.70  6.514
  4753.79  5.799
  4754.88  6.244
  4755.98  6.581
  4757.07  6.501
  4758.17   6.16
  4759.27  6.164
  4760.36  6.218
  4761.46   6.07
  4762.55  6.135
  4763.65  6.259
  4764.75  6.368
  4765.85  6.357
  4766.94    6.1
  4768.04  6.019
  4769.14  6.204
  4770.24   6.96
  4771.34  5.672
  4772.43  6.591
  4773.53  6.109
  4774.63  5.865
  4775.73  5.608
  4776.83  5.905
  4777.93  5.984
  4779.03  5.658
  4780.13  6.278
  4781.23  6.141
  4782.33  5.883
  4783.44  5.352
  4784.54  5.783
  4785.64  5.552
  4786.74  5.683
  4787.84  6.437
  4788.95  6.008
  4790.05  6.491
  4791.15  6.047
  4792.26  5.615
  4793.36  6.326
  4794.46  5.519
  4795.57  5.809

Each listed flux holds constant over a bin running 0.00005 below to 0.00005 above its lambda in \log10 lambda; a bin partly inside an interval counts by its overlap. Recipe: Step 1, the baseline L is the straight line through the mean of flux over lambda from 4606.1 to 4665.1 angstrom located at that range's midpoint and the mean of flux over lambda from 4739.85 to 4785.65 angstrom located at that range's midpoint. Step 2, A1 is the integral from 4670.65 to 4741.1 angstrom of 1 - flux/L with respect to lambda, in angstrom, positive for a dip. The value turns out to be 6.9 angstrom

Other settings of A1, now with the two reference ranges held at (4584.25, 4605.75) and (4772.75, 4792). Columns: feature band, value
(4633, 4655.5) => 8.3 angstrom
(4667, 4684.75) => 6.0 angstrom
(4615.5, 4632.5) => 3.6 angstrom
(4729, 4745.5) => 4.5 angstrom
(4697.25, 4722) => 7.9 angstrom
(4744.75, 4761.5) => 3.8 angstrom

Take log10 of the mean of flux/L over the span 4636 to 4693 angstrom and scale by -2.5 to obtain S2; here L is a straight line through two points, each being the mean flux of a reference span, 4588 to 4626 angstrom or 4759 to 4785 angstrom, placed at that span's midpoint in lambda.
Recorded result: 0.41 mag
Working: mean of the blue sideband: 19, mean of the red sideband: 6.07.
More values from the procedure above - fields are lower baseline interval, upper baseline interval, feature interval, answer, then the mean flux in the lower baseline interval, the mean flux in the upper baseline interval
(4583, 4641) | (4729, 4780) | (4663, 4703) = 0.255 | 17.3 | 6.47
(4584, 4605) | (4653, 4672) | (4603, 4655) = 0.102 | 21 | 9.73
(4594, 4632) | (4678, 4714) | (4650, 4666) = 0.294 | 17.8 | 8.79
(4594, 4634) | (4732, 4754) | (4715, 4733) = 0.102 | 17.5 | 6.74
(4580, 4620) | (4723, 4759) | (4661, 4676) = 0.336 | 19.4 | 6.88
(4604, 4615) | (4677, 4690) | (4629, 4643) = 0.289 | 18.8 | 9.37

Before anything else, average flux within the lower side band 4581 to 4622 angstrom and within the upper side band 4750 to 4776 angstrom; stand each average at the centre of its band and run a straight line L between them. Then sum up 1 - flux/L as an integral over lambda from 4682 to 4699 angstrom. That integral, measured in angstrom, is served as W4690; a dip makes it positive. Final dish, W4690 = 4.0 angstrom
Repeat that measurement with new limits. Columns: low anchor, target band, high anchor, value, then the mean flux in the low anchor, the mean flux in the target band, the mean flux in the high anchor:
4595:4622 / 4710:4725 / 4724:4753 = 2.04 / 19.2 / 7.73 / 6.98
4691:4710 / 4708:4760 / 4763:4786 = 2.28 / 8.58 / 7.1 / 6.03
